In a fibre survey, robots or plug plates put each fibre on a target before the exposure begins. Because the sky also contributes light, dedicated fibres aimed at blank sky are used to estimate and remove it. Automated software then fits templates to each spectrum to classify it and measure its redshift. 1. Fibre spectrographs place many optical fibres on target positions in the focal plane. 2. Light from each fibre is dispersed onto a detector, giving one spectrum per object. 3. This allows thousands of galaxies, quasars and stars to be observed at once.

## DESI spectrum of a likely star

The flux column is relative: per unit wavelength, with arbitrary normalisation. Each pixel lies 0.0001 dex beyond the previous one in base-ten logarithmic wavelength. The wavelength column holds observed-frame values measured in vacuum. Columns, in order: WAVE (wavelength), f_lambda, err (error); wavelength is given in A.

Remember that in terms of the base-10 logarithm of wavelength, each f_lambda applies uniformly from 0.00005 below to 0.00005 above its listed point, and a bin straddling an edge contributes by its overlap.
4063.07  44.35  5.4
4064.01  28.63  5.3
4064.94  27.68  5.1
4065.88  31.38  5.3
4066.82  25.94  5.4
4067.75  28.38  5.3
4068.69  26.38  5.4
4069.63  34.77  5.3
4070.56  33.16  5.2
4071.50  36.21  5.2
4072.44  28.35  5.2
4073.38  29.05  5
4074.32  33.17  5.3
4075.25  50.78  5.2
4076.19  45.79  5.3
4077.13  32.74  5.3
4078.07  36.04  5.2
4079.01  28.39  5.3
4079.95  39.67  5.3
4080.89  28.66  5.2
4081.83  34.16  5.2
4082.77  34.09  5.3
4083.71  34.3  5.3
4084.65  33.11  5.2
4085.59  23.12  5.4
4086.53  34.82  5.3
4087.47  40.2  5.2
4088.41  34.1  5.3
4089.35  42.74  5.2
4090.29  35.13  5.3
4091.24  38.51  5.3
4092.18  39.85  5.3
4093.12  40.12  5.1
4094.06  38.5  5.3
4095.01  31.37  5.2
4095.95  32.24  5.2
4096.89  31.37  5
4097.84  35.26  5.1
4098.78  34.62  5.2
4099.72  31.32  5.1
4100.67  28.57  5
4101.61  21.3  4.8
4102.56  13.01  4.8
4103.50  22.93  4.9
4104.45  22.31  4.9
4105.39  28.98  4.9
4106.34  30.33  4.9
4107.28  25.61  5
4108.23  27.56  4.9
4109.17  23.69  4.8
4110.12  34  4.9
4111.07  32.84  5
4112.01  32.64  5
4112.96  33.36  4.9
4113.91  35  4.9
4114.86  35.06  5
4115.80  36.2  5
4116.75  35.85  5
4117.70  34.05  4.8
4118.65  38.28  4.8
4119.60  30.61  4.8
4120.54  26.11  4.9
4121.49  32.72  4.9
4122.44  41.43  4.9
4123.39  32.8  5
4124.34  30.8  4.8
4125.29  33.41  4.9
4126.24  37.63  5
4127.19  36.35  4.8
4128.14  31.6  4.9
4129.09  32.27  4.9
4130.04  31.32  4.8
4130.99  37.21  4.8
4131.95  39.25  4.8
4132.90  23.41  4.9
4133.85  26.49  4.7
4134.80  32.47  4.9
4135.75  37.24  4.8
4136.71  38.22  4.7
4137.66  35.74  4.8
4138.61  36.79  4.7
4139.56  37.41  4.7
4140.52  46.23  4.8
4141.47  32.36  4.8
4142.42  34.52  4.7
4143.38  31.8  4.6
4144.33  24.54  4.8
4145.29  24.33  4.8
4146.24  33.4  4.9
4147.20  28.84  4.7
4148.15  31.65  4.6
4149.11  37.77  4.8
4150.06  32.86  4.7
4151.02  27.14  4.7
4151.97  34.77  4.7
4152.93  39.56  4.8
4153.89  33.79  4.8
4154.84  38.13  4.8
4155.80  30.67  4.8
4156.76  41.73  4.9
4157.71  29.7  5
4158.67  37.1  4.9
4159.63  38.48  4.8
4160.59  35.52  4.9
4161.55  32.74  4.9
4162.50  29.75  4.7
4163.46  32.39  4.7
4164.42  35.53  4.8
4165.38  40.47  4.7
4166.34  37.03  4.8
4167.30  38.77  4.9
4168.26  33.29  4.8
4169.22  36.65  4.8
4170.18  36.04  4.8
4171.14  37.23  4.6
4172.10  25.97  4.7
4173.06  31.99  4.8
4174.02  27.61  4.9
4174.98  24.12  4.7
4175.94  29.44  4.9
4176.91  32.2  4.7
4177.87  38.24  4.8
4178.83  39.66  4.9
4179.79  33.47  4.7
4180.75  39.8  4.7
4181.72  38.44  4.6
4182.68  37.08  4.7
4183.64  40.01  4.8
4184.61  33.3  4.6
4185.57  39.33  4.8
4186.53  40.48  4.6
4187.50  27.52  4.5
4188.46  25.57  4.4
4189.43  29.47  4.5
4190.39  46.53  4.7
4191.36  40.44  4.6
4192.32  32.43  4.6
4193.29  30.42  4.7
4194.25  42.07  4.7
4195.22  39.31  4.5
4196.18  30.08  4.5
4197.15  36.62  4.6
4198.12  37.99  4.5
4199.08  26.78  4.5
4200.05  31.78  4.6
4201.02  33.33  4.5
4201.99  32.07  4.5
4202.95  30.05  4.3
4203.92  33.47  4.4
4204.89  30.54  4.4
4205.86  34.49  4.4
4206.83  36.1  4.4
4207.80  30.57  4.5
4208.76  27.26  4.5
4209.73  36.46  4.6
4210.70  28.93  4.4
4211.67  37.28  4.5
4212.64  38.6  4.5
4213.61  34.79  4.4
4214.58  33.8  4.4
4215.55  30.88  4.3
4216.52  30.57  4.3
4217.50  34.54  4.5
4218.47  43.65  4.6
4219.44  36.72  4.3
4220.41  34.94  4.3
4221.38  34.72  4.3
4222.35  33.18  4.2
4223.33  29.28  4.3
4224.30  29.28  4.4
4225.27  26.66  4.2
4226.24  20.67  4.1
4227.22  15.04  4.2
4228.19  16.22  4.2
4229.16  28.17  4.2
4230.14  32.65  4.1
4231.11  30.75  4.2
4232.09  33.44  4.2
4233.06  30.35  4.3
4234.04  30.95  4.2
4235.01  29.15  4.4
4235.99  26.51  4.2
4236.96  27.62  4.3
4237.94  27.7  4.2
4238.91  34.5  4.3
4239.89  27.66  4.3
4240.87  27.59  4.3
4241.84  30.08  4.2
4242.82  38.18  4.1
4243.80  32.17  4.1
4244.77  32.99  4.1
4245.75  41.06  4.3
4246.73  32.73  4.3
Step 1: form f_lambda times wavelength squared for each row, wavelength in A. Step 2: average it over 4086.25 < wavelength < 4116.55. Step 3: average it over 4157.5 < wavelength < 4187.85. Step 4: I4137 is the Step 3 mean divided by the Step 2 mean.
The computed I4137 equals 1.1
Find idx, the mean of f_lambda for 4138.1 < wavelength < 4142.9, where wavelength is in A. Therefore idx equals 37.5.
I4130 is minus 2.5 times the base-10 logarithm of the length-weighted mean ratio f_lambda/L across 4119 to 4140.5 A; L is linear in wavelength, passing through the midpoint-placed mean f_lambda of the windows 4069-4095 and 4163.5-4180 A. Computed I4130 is 0.02 mag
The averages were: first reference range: 35.4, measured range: 34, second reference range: 33.9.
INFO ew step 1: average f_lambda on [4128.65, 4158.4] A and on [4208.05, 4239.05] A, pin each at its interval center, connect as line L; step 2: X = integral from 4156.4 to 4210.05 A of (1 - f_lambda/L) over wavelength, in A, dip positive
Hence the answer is -3.6 A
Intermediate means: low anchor 33.6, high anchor 30.8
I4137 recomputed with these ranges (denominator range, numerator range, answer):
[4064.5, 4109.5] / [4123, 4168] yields 1.09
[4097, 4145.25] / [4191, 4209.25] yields 1.08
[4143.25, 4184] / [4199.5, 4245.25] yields 0.94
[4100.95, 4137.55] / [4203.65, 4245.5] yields 1.04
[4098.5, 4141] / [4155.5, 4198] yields 1.12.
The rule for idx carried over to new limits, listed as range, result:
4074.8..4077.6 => 43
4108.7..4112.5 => 30.8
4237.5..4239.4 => 31.3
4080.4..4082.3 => 31.5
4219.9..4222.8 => 34.4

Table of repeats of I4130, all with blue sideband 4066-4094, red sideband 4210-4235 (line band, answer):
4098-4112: 0.24 mag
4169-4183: -0.05 mag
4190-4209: -0.08 mag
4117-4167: -0.03 mag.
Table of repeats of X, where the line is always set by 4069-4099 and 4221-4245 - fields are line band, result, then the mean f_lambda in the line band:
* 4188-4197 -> -1.35 A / 35.2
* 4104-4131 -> 1.08 A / 32.4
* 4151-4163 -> -1.02 A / 34.8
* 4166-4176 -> -0.35 A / 32.6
